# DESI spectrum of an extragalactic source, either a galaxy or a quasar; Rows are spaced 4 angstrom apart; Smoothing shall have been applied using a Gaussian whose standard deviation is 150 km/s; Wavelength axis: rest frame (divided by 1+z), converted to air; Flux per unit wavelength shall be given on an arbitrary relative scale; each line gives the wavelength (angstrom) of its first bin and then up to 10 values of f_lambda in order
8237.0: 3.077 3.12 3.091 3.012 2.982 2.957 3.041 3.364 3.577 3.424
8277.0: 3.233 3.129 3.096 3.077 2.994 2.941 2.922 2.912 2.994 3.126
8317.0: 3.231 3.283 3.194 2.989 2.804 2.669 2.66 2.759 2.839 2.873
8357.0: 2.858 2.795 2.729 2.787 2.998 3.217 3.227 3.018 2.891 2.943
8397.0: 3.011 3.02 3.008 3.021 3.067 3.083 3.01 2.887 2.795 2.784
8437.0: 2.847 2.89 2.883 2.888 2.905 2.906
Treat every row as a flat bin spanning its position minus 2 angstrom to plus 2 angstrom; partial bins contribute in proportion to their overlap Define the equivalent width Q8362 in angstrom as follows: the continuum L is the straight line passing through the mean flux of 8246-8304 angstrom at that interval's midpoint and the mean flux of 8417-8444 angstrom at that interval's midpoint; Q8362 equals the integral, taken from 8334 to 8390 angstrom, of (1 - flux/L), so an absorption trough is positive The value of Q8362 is 2.0 angstrom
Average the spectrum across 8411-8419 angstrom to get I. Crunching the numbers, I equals 3.08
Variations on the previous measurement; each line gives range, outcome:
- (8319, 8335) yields 3.07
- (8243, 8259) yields 3.01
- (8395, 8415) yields 3.03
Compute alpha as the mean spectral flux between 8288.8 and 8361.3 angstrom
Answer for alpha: 2.94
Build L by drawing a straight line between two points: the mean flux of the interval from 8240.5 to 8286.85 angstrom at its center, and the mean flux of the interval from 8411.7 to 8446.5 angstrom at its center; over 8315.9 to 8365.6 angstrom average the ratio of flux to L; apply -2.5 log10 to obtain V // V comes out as 0.06 mag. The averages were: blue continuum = 3.17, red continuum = 2.91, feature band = 2.9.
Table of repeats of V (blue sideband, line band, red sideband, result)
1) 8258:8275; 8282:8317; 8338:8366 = 0.03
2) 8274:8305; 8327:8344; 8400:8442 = 0.09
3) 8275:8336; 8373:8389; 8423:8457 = -0.06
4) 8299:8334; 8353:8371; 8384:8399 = 0.07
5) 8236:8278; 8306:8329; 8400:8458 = -0.02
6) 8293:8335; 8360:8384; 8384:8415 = 0.02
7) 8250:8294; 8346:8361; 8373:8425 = 0.09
